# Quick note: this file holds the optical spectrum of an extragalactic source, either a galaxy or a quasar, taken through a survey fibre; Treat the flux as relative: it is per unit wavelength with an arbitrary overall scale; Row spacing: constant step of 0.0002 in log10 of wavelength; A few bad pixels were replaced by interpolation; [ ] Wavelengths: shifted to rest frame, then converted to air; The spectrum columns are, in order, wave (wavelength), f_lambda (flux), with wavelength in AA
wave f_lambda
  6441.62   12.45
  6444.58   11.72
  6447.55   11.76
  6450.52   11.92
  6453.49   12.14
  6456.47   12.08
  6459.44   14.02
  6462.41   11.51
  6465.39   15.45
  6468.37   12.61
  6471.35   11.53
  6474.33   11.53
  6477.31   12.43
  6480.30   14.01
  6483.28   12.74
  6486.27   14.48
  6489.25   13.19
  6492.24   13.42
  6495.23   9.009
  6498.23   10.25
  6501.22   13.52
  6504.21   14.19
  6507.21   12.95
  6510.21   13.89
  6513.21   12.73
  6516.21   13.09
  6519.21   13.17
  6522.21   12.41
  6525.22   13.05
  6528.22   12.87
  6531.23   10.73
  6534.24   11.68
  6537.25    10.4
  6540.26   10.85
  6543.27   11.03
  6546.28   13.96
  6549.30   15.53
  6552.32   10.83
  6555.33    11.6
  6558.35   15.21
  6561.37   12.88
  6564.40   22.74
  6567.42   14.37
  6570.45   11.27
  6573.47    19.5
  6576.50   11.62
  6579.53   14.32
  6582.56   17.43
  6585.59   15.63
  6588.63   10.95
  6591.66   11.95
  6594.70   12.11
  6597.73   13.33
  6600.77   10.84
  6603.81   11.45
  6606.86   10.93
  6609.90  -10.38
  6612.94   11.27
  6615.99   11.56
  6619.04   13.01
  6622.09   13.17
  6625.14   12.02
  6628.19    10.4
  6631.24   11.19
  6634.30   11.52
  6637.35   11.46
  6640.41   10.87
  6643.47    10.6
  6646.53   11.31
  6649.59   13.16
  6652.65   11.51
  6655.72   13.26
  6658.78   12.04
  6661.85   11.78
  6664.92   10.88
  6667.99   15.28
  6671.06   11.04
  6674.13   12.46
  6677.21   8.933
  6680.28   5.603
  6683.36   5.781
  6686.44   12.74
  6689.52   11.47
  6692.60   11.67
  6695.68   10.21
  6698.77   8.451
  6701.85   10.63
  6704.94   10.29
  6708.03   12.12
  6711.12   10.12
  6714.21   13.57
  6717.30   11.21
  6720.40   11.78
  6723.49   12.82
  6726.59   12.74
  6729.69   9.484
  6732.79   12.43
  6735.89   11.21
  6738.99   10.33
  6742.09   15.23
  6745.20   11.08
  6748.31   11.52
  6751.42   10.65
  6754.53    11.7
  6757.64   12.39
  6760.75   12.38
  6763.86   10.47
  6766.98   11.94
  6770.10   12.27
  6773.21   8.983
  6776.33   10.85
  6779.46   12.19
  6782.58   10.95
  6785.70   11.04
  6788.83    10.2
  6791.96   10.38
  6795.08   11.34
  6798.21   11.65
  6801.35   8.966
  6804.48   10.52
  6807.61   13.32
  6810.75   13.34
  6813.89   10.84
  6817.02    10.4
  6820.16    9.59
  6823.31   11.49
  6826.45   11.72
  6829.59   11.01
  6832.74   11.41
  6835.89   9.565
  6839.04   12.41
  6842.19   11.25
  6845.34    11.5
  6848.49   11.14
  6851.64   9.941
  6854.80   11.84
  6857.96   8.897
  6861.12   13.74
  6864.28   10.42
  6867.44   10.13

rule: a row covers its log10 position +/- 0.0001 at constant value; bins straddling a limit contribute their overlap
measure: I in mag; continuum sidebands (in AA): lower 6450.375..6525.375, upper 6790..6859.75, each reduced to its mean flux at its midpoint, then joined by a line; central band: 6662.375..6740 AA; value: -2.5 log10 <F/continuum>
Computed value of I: 0.07 mag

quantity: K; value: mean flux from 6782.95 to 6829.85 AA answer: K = 11.1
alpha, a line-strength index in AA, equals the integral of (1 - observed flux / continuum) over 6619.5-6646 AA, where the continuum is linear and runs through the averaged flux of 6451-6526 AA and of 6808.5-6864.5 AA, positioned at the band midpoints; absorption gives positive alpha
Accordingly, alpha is 1.4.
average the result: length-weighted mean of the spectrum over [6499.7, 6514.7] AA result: 13.5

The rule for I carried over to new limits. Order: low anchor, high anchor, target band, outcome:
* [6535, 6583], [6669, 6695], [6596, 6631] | 0.23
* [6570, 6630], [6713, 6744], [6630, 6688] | 0.07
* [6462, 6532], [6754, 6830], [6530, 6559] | 0.03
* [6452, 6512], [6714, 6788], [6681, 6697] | 0.17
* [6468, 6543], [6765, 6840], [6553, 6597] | -0.18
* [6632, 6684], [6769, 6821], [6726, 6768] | -0.06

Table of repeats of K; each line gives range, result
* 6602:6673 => 10.9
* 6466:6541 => 12.5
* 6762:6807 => 10.9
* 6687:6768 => 11.5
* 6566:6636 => 11.7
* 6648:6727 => 11.2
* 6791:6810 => 11.2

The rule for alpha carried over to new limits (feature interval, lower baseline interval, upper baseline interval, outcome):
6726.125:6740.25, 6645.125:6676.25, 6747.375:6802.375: 0.5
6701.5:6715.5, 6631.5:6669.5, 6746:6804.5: 0.2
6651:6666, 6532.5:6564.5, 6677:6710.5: -1.9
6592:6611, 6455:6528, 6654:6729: 5.1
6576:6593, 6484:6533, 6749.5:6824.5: -2.1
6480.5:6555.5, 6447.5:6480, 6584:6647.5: -3.9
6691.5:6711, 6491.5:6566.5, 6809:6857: 2.3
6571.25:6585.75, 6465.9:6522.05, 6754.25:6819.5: -3.8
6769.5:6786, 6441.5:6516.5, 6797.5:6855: 0.5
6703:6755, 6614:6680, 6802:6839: -1.0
